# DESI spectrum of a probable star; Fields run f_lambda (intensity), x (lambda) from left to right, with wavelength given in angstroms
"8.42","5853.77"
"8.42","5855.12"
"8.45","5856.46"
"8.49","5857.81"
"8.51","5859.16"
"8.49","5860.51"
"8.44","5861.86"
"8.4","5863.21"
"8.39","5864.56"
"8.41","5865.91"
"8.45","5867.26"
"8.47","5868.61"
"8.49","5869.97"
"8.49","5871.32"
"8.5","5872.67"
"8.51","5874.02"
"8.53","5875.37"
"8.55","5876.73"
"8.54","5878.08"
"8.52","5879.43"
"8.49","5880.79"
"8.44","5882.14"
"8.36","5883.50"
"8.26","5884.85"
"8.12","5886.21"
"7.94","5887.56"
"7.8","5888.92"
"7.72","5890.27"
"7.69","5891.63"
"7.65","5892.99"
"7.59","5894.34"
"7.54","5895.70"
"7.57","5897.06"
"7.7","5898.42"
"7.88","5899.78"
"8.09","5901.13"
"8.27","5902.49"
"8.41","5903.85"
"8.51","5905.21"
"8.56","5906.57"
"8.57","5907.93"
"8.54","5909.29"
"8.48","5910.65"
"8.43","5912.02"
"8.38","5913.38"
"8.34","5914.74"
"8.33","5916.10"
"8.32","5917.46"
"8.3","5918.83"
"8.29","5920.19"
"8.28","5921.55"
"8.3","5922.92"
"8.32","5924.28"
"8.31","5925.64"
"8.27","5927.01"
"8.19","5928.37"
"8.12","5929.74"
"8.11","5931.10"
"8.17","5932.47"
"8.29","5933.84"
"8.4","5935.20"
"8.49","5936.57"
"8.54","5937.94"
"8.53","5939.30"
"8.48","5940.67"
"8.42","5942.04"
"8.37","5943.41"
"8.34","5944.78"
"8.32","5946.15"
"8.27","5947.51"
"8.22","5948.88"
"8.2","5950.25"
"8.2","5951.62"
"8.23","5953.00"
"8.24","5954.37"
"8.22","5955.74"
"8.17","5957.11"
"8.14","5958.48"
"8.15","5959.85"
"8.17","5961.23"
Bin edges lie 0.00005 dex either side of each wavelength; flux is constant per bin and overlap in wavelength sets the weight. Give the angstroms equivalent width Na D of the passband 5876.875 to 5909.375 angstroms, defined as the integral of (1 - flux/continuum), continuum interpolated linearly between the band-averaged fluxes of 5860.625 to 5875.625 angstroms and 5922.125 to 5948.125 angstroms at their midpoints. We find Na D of 1.2 angstroms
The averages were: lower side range 8.46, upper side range 8.33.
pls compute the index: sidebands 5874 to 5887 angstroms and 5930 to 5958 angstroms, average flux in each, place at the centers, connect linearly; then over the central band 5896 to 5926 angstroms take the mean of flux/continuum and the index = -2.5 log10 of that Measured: 0.012 mag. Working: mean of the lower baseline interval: 8.42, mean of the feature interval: 8.27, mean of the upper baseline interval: 8.31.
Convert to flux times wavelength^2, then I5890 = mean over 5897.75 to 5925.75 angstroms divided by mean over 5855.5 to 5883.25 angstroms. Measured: 1.00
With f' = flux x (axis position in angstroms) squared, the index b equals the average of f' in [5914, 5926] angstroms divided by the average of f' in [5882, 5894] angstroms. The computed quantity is 1.06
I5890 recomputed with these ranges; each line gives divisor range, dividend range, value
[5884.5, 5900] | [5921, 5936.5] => 1.08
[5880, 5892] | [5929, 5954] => 1.05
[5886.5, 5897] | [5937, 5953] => 1.10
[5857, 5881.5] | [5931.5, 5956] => 1.01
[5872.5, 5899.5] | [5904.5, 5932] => 1.04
